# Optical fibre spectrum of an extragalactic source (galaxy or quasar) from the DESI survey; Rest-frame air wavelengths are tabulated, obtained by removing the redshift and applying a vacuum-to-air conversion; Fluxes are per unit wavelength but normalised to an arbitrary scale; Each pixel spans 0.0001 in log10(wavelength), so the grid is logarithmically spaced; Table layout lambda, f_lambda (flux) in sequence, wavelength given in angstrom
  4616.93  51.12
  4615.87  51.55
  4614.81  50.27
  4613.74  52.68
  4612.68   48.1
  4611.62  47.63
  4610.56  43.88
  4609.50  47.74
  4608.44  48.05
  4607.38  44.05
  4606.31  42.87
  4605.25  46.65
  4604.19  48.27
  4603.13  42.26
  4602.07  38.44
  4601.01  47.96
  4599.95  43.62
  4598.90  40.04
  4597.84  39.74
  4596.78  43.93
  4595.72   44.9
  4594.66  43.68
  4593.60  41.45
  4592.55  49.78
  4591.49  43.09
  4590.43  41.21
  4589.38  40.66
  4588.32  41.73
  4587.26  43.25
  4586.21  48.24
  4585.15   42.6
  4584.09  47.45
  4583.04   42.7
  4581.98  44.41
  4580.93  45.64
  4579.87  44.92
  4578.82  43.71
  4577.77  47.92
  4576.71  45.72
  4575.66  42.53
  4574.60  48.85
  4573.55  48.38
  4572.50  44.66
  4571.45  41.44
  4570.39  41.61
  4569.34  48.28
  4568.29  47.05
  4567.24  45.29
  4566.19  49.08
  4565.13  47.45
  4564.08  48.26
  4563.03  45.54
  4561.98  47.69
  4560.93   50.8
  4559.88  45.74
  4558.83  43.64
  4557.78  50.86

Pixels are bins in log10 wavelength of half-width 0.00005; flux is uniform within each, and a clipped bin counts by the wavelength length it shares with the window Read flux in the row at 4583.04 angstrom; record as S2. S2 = 42.7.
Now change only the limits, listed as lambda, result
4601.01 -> 47.96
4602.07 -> 38.44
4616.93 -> 51.12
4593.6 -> 41.45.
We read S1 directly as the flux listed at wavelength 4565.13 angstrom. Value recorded 47.45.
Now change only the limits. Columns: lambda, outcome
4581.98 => 44.41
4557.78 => 50.86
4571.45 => 41.44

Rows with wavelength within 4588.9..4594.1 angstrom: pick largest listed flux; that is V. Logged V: 49.78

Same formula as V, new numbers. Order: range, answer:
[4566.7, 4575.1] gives 48.85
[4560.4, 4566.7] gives 50.8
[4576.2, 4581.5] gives 47.92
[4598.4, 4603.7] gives 47.96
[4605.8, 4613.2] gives 48.1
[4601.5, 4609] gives 48.27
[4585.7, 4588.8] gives 48.24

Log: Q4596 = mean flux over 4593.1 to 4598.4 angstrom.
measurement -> 42.7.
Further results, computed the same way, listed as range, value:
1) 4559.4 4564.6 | 47.6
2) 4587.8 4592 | 41.7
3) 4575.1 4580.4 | 45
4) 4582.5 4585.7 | 44.2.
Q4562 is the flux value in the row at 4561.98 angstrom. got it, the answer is 47.69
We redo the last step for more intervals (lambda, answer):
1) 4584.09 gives 47.45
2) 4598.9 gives 40.04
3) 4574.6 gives 48.85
